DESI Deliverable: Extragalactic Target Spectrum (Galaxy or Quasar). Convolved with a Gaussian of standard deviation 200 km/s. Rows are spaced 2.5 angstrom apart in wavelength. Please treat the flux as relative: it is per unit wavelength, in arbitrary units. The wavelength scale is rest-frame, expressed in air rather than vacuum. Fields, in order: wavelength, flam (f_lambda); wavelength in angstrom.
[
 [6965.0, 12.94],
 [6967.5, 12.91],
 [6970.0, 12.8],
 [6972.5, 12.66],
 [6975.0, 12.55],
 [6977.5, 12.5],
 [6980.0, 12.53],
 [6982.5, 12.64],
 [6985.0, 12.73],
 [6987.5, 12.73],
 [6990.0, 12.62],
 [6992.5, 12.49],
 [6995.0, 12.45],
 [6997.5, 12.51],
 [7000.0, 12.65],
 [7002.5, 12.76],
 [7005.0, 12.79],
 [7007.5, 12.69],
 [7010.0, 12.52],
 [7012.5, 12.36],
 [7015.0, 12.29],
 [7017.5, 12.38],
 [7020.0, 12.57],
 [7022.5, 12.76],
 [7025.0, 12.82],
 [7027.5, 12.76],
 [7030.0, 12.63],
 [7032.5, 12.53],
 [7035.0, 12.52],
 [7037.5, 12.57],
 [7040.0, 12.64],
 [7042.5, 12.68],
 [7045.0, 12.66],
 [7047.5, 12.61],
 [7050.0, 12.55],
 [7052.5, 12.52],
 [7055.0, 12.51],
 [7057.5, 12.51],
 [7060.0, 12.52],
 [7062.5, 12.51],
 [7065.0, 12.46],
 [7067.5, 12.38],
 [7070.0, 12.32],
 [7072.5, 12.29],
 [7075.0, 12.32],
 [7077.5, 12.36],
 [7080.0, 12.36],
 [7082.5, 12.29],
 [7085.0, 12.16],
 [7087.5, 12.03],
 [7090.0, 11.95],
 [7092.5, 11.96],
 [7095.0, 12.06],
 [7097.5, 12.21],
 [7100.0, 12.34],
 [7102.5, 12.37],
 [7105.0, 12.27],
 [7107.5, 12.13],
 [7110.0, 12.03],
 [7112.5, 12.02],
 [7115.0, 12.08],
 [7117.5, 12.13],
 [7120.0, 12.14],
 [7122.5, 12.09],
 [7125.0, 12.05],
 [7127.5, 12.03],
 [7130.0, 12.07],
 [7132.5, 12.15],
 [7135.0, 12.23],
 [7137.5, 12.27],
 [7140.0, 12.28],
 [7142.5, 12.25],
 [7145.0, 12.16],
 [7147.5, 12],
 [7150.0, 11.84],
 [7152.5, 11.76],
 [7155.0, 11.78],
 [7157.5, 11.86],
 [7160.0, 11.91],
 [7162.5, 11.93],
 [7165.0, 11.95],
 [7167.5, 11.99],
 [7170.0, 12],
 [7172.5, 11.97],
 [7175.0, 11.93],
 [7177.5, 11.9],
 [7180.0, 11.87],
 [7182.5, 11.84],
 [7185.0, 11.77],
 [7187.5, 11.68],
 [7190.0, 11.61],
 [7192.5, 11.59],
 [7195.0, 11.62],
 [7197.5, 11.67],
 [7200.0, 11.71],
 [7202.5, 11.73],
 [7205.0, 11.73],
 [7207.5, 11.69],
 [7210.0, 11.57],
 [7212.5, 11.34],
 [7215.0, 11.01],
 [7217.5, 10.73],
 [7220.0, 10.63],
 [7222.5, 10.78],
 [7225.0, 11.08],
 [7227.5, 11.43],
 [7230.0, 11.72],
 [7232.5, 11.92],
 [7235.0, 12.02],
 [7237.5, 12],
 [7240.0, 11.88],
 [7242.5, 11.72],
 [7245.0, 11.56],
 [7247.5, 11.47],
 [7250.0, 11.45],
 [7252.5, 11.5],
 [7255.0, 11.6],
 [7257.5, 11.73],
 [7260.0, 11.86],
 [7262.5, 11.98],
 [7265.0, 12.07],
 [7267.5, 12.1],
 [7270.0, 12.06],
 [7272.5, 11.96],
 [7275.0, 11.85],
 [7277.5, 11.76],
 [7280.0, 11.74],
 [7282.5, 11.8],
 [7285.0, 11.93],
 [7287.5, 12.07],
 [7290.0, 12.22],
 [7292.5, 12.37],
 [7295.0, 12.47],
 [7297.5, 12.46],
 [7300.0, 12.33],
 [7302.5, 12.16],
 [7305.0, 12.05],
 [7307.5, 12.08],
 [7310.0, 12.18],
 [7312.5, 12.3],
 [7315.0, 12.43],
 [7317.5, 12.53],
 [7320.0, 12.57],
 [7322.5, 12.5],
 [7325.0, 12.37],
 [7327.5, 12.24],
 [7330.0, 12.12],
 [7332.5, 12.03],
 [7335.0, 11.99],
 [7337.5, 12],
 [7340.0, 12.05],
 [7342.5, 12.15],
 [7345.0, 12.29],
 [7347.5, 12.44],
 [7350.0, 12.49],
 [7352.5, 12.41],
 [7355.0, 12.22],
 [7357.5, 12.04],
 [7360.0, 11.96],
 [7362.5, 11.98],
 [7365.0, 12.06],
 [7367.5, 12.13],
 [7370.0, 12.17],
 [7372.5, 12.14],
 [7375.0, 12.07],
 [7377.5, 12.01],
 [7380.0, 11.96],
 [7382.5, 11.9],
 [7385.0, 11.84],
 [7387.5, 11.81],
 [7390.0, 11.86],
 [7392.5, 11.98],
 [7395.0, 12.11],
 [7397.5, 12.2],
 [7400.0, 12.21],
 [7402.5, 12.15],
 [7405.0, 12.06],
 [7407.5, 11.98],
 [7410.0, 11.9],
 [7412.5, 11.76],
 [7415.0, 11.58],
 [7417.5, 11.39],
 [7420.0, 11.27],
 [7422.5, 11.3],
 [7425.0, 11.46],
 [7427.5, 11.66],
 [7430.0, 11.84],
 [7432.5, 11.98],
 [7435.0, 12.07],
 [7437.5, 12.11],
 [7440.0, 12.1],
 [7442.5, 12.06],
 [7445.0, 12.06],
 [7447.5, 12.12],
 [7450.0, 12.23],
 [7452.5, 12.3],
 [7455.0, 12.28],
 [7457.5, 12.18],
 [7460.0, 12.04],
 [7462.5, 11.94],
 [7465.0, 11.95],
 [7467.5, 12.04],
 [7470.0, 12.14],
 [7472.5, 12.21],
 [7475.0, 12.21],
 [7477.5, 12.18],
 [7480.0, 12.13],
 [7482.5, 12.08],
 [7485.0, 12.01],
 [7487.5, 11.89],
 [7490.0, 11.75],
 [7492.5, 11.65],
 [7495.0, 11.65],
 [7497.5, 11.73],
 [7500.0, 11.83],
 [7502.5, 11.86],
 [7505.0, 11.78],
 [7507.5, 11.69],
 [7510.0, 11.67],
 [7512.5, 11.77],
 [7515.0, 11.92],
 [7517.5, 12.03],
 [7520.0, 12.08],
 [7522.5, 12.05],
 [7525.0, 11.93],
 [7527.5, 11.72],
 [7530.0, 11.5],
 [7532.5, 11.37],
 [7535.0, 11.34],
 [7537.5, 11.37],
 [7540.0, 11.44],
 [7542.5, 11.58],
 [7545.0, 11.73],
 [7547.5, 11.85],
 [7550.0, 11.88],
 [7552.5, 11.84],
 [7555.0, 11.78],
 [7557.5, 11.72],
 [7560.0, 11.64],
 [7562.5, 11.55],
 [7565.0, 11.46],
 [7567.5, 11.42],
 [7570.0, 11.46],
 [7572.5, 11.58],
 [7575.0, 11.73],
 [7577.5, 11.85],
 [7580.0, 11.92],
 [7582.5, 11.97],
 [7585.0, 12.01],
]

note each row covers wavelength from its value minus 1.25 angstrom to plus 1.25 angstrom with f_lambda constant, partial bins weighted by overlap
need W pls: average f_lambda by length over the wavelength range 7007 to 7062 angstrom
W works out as 12.6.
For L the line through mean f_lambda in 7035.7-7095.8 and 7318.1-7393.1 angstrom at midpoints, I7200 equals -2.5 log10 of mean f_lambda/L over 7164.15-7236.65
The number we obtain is 0.061 mag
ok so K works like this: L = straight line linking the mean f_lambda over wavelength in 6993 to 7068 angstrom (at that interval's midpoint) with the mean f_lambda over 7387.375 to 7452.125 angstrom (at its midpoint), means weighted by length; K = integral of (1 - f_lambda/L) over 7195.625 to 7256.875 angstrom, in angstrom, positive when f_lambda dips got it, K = 3.7 angstrom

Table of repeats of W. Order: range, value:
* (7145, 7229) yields 11.6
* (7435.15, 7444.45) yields 12.1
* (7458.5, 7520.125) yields 11.9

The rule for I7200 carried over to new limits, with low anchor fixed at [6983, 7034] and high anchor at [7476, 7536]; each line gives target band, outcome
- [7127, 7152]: 0.024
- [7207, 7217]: 0.088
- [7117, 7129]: 0.030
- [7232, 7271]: 0.038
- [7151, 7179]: 0.040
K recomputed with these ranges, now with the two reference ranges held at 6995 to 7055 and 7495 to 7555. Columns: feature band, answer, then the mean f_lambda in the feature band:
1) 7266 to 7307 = 0.2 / 12.1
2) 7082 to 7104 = 0.6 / 12.1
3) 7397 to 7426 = 0.4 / 11.8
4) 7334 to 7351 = -0.2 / 12.2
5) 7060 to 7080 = 0.2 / 12.4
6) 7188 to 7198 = 0.6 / 11.6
